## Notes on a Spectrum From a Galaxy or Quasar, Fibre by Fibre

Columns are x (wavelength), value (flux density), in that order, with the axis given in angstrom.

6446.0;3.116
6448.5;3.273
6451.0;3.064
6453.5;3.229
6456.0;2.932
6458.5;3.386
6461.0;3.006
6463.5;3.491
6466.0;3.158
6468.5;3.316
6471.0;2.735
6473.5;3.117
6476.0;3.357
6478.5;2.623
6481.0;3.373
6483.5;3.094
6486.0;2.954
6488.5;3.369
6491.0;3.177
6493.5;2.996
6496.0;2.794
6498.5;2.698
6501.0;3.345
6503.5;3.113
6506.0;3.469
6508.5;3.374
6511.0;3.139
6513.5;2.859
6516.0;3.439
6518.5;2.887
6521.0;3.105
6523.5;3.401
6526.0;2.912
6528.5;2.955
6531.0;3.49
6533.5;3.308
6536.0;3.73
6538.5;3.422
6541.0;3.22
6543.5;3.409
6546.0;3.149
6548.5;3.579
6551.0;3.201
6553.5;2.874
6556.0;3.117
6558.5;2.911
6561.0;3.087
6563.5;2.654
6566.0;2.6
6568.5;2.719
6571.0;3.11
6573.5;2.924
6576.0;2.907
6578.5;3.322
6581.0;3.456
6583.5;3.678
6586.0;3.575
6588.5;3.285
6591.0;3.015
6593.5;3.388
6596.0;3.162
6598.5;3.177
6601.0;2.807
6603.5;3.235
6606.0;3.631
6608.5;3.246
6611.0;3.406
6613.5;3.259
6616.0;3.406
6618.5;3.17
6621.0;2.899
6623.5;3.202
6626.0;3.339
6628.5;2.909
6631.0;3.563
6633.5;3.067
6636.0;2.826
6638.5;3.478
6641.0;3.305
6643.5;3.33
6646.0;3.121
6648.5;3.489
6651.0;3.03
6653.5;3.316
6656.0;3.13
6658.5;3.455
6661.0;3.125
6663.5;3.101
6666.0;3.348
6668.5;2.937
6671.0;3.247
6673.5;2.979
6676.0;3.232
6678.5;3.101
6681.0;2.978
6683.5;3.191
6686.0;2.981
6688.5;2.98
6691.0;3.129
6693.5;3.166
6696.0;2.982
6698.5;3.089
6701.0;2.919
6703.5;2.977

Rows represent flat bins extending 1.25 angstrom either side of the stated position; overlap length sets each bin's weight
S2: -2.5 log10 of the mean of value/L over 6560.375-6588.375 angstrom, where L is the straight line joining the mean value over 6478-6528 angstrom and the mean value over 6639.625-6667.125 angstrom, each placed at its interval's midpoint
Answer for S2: 0.026 mag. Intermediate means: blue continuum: 3.11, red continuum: 3.25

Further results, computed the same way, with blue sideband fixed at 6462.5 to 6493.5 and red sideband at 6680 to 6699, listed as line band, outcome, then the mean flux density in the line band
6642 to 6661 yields -0.06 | 3.26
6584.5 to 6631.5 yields -0.05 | 3.24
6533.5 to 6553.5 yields -0.08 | 3.35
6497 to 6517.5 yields -0.02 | 3.17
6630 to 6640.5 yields -0.05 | 3.23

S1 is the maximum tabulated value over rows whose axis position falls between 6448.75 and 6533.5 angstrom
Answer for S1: 3.491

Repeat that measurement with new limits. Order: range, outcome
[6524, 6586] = 3.73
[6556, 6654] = 3.678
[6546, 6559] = 3.579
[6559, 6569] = 3.087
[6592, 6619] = 3.631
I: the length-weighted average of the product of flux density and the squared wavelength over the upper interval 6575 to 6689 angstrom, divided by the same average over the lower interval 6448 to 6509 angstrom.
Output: 1.08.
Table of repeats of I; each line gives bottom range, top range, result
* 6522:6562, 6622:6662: 1.03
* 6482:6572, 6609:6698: 1.05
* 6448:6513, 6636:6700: 1.07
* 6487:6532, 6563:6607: 1.03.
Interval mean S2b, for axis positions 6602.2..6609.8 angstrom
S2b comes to 3.37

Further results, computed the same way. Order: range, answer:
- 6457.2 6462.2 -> 3.2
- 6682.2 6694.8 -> 3.09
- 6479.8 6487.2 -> 3.14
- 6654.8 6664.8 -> 3.2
